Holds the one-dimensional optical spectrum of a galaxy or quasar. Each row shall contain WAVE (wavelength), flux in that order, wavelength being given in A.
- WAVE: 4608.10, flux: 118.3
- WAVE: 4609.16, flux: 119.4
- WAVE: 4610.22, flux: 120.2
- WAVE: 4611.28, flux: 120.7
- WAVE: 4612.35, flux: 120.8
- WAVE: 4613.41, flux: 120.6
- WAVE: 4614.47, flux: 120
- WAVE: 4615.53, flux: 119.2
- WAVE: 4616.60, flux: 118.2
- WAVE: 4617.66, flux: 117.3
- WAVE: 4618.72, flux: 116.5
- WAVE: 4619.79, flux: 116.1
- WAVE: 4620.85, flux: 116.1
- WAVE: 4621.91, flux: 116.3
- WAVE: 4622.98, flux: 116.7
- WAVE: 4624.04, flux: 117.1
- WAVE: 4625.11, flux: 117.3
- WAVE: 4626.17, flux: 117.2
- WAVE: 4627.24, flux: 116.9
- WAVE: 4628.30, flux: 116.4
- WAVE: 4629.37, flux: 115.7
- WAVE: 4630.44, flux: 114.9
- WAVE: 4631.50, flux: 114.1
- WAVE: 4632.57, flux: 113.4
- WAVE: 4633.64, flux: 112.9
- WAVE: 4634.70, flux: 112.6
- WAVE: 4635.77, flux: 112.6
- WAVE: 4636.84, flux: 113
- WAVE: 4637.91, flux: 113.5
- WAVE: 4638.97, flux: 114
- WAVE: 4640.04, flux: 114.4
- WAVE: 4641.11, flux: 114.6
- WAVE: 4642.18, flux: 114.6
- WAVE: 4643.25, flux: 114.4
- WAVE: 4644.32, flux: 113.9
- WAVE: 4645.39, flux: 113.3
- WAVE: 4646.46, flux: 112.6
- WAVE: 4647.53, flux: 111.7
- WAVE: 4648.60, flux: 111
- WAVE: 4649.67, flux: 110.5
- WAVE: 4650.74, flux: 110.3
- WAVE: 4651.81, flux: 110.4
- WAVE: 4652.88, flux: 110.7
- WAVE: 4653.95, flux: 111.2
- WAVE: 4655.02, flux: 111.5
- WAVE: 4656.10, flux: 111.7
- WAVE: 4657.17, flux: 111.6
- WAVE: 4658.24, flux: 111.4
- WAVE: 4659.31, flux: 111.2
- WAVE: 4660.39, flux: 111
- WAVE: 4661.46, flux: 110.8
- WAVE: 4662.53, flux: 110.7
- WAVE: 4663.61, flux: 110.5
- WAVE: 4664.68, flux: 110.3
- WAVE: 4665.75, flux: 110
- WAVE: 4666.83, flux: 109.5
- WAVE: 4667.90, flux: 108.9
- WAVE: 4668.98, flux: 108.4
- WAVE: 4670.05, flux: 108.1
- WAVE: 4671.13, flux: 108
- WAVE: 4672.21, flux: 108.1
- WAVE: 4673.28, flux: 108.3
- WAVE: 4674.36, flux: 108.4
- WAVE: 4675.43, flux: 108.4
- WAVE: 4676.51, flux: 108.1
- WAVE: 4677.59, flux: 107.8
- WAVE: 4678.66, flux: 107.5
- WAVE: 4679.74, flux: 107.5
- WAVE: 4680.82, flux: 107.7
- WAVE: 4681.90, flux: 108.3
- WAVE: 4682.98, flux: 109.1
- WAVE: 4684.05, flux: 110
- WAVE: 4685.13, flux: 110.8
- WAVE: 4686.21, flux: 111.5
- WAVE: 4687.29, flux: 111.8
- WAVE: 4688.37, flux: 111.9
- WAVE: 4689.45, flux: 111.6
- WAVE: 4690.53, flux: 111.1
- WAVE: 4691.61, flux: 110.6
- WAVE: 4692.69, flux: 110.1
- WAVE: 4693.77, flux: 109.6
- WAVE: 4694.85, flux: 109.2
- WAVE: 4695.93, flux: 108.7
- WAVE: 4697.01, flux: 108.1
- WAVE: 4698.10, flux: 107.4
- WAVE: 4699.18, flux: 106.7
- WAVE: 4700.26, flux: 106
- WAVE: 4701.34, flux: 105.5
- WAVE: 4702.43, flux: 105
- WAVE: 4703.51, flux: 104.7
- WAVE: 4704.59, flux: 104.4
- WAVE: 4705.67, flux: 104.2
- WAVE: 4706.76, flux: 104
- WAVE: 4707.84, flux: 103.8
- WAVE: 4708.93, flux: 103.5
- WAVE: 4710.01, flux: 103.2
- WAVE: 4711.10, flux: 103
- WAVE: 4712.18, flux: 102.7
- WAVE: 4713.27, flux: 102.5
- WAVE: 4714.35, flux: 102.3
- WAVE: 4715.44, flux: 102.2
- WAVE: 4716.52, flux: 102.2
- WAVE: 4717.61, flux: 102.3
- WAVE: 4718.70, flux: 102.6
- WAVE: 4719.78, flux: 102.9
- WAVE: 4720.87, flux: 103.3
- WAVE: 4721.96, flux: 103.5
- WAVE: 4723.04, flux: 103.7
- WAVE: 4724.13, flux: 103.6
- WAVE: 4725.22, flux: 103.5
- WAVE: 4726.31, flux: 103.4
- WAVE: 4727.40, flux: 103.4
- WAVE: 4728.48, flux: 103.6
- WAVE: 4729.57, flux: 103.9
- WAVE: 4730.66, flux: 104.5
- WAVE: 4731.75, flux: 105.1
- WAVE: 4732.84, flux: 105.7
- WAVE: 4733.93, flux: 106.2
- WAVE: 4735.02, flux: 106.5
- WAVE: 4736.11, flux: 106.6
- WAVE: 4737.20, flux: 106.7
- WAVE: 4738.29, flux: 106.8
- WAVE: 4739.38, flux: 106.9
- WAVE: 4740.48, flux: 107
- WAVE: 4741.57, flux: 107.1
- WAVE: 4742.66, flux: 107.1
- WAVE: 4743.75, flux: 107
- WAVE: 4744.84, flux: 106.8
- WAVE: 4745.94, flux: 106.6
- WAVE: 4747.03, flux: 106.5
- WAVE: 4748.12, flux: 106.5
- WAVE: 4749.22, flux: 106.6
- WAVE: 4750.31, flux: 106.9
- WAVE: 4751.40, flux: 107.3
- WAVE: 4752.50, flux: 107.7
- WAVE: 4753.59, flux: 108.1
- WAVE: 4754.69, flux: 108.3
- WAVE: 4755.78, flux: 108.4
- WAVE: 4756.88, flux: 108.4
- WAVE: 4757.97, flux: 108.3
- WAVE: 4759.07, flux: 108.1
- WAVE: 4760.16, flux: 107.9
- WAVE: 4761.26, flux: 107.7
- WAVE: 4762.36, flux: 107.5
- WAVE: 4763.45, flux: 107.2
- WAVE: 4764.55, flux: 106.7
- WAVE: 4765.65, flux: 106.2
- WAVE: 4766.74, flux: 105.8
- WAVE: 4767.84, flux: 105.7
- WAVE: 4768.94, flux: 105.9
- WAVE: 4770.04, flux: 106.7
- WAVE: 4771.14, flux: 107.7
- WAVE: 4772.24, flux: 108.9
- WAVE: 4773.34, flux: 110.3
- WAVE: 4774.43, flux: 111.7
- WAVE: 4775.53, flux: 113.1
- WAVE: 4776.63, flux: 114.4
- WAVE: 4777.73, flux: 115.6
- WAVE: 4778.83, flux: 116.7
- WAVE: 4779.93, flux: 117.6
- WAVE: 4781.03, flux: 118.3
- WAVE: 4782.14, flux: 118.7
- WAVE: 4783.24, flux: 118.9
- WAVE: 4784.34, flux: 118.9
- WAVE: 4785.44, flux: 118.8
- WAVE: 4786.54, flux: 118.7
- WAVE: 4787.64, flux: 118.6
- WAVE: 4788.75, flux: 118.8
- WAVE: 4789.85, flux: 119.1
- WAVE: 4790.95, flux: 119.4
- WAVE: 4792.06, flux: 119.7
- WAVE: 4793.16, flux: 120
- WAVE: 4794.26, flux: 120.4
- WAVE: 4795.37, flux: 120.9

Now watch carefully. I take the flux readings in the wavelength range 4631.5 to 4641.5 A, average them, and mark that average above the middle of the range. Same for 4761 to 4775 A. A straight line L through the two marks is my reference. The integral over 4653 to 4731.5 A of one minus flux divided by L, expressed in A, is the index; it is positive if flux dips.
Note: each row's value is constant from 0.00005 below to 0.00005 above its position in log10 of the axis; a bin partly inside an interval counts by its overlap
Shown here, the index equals 2.69 A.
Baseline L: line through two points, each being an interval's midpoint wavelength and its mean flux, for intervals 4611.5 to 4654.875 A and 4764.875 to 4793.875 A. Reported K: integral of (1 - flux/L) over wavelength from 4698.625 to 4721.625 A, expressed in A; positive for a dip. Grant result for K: 2.2 A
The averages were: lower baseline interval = 115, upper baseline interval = 114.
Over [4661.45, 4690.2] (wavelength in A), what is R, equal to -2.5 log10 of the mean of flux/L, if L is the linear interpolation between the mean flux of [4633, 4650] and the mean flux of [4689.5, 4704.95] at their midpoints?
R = 0.01 mag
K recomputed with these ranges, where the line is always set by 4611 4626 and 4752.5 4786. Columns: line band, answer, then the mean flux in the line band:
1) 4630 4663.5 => 1.2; 112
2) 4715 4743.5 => 2.0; 105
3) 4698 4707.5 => 0.7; 105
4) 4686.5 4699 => 0.5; 110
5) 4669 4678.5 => 0.6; 108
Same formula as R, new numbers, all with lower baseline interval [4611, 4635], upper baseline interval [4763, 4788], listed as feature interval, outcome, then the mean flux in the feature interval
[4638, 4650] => 0.03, 113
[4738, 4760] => 0.06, 107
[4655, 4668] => 0.05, 111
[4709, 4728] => 0.11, 103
